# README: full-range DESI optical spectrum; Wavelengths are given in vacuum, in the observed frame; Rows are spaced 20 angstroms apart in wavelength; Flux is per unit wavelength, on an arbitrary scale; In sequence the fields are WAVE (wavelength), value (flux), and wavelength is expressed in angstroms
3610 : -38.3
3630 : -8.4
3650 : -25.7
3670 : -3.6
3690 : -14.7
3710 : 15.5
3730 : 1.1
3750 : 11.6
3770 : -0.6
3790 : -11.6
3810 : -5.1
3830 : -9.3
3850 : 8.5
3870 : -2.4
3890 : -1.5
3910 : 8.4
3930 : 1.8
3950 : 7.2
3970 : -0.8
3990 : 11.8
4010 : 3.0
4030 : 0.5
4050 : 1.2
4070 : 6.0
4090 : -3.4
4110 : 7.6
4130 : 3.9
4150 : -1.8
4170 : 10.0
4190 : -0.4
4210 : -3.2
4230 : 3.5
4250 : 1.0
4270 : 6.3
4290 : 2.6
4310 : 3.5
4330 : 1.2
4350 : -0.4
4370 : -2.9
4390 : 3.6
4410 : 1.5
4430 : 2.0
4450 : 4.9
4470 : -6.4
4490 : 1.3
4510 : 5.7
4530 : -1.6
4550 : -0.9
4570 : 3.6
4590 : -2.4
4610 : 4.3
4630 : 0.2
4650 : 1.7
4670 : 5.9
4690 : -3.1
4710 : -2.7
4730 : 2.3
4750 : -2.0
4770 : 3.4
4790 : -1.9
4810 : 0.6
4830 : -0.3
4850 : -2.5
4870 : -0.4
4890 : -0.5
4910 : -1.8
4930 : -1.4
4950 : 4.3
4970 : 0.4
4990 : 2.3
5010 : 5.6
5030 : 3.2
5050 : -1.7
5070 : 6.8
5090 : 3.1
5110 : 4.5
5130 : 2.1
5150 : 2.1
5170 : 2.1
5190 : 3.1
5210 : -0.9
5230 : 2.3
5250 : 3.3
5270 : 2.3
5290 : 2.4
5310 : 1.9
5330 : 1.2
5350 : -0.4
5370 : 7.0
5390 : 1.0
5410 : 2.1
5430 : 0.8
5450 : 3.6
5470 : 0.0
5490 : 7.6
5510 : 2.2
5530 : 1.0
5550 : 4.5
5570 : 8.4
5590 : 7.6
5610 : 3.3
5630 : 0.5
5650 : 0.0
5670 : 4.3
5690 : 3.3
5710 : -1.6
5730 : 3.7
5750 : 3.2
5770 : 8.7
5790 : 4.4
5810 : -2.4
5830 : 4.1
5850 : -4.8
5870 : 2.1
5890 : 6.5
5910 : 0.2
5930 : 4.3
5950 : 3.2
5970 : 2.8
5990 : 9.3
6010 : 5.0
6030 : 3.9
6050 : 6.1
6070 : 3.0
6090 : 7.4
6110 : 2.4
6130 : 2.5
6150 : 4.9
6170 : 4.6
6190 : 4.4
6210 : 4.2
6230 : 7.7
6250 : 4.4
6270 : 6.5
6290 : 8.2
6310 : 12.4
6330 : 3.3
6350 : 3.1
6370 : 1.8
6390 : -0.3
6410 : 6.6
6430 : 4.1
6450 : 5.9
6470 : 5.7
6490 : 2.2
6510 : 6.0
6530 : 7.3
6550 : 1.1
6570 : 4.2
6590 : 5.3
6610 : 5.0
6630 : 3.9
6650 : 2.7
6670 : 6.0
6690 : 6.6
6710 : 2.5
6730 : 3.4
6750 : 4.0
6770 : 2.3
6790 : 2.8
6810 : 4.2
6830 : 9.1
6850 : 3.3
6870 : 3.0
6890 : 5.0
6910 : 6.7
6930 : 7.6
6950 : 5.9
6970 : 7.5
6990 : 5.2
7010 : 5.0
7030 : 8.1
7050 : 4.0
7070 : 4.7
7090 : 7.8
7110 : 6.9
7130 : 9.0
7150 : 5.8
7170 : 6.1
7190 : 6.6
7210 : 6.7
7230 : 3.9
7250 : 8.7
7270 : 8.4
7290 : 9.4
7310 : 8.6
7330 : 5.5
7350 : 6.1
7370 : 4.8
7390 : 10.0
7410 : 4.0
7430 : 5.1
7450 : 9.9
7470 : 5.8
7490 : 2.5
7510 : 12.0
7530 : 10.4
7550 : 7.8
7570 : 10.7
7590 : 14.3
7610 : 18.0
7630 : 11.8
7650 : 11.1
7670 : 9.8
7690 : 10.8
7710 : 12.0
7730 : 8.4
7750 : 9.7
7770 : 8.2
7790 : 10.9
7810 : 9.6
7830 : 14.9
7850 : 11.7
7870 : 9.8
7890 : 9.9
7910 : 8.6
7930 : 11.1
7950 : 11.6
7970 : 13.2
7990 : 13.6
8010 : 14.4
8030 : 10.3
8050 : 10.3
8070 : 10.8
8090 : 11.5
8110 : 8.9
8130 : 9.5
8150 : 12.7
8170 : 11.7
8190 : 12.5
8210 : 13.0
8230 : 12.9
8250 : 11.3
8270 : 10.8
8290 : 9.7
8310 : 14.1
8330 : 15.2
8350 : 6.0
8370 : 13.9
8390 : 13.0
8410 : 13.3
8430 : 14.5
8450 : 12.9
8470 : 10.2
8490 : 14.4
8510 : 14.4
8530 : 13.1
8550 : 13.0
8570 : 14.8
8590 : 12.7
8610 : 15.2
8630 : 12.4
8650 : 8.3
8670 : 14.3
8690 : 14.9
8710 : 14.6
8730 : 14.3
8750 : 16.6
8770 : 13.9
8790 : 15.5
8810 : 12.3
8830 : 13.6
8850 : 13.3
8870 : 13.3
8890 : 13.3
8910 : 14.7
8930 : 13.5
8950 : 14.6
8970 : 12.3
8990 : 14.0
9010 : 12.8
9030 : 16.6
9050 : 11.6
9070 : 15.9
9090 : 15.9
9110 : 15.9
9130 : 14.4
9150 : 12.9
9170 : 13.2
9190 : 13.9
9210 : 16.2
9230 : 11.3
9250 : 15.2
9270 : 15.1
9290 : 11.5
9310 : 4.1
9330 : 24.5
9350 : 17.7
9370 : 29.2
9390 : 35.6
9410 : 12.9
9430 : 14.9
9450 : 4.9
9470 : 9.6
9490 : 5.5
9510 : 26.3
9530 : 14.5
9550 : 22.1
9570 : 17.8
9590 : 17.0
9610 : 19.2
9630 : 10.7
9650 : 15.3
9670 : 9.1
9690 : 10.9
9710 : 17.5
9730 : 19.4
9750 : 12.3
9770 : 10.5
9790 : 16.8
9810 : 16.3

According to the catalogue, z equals 0.89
